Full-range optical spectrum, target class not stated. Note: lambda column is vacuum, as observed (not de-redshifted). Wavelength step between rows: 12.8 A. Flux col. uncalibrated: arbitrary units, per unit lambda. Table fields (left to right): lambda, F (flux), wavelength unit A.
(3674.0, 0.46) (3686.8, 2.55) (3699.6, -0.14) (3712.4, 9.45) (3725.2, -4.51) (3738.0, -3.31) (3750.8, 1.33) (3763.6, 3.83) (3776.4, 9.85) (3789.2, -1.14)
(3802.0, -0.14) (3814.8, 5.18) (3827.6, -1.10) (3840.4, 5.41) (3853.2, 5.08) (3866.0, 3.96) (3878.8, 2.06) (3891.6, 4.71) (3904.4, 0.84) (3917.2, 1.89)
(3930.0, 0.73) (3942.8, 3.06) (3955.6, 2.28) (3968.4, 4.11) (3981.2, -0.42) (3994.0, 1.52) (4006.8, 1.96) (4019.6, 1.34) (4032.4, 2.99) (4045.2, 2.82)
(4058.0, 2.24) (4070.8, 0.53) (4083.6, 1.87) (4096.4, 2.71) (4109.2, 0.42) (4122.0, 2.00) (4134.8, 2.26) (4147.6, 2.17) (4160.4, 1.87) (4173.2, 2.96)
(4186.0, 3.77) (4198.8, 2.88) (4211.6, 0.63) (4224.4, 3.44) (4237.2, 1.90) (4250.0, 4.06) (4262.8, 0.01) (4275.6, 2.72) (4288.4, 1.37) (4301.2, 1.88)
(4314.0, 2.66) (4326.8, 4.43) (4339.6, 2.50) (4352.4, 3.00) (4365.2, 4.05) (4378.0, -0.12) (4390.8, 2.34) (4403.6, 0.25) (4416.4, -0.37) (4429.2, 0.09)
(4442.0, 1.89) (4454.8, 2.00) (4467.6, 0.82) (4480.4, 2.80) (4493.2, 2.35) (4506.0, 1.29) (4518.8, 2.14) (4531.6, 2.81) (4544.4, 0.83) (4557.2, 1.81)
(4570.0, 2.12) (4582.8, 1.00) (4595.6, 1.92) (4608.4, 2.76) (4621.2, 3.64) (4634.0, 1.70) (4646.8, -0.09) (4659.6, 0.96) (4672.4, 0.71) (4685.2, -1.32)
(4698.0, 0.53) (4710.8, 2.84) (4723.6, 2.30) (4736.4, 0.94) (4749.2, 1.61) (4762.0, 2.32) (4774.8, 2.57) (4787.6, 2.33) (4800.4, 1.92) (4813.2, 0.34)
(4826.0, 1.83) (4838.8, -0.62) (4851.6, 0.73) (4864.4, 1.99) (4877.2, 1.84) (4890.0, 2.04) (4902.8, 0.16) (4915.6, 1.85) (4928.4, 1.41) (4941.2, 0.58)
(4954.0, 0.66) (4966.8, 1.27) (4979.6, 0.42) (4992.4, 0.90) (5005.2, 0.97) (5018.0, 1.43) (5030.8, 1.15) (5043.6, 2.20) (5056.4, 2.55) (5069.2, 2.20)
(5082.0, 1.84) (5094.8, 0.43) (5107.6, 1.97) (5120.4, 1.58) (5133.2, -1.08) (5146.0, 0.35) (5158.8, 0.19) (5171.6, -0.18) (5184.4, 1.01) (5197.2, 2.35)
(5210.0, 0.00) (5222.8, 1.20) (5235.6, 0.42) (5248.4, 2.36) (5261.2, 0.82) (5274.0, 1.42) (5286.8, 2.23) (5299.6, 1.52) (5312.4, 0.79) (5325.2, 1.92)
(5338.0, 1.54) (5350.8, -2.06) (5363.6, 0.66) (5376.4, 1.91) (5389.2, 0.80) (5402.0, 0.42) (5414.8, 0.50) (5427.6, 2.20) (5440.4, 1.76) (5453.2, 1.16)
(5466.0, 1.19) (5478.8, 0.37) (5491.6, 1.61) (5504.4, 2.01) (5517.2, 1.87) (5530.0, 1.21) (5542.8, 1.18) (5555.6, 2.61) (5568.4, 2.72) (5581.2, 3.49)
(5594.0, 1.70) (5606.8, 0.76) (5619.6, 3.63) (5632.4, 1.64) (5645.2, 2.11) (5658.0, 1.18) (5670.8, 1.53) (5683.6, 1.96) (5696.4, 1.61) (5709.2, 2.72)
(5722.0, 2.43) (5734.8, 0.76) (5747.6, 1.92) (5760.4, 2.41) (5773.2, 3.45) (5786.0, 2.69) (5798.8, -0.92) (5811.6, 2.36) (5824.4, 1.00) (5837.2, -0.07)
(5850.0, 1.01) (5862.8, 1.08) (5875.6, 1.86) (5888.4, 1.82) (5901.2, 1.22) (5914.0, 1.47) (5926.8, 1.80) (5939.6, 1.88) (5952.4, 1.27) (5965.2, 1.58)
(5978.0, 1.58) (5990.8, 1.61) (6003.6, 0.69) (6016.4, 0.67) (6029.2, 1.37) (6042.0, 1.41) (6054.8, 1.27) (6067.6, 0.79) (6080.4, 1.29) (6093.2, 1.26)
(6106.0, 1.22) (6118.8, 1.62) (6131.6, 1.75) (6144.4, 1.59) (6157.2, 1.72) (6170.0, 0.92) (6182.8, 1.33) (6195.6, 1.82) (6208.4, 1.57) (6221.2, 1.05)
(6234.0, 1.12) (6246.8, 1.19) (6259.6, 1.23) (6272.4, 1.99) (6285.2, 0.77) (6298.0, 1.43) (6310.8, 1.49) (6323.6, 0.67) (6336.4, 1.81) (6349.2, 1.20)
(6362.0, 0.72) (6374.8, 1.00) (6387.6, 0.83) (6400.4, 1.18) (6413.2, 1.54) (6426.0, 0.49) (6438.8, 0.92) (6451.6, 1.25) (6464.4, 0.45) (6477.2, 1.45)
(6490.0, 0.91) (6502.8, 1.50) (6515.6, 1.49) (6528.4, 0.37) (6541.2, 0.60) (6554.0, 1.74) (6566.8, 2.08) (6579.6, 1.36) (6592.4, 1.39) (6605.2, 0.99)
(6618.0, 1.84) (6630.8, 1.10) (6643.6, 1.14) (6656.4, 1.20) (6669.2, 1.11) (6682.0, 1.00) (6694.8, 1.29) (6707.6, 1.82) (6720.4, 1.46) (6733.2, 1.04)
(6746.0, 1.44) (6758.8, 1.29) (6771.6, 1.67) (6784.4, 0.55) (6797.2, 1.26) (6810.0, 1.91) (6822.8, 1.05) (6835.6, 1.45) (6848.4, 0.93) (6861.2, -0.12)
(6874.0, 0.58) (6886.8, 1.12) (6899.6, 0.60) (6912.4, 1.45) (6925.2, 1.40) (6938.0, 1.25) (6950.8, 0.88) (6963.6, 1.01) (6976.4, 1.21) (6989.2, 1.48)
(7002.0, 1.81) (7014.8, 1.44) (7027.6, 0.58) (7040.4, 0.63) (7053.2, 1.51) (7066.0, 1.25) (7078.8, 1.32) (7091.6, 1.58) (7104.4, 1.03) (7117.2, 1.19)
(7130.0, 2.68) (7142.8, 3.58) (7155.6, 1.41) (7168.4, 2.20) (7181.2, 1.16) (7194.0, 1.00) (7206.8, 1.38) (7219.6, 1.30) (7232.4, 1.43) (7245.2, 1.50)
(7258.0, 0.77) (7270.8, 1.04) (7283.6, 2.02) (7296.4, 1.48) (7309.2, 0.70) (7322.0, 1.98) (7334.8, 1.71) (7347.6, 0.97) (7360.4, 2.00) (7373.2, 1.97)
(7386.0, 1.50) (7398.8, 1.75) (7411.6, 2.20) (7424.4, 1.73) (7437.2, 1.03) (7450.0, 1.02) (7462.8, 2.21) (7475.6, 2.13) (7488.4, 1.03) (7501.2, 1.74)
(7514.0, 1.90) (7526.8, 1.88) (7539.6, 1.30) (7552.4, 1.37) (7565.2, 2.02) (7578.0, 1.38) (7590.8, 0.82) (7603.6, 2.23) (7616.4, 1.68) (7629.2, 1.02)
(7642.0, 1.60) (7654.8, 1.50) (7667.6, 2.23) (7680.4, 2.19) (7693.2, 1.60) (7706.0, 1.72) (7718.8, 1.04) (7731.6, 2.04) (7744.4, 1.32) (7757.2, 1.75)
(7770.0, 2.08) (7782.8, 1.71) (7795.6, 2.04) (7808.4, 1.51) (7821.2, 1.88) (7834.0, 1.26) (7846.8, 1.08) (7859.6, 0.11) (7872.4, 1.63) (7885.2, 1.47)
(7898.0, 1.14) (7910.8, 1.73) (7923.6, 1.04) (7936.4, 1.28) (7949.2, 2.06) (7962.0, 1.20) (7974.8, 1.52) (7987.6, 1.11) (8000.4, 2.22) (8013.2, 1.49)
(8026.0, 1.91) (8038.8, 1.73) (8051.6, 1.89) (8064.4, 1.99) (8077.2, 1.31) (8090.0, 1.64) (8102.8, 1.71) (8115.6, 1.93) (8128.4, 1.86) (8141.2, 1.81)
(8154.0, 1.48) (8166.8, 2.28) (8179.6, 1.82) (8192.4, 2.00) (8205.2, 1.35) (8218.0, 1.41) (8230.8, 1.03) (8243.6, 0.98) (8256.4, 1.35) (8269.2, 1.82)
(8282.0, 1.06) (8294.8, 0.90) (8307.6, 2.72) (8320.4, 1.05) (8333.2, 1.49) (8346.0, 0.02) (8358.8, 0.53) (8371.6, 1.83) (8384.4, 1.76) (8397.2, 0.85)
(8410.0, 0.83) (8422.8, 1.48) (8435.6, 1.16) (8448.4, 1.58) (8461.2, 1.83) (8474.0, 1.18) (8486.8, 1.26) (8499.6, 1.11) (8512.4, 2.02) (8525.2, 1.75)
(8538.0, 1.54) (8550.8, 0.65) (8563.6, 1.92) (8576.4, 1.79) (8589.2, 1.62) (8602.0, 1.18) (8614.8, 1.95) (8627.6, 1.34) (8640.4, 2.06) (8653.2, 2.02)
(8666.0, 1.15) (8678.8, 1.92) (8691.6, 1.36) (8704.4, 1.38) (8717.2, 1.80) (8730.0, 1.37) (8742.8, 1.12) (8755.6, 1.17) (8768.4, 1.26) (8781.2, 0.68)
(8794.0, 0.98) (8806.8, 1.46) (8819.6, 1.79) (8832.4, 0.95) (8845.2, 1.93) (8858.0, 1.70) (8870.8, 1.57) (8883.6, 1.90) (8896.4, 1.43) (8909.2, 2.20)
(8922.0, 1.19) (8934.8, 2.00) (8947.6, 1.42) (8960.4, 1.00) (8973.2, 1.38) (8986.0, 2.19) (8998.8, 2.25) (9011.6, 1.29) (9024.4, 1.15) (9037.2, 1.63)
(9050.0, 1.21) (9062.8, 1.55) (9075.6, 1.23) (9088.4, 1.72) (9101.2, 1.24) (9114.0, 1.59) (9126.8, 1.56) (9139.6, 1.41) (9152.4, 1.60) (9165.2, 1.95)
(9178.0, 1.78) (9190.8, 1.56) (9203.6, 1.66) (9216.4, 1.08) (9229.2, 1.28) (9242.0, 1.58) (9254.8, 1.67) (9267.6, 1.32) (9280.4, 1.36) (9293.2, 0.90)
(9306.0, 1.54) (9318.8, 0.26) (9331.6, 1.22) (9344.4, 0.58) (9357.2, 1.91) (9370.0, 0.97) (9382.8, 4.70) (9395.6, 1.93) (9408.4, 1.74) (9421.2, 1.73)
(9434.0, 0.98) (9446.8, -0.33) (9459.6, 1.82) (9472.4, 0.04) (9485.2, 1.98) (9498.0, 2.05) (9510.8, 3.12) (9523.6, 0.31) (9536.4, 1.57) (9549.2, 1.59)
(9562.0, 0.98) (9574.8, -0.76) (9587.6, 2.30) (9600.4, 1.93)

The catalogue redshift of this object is 0.914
